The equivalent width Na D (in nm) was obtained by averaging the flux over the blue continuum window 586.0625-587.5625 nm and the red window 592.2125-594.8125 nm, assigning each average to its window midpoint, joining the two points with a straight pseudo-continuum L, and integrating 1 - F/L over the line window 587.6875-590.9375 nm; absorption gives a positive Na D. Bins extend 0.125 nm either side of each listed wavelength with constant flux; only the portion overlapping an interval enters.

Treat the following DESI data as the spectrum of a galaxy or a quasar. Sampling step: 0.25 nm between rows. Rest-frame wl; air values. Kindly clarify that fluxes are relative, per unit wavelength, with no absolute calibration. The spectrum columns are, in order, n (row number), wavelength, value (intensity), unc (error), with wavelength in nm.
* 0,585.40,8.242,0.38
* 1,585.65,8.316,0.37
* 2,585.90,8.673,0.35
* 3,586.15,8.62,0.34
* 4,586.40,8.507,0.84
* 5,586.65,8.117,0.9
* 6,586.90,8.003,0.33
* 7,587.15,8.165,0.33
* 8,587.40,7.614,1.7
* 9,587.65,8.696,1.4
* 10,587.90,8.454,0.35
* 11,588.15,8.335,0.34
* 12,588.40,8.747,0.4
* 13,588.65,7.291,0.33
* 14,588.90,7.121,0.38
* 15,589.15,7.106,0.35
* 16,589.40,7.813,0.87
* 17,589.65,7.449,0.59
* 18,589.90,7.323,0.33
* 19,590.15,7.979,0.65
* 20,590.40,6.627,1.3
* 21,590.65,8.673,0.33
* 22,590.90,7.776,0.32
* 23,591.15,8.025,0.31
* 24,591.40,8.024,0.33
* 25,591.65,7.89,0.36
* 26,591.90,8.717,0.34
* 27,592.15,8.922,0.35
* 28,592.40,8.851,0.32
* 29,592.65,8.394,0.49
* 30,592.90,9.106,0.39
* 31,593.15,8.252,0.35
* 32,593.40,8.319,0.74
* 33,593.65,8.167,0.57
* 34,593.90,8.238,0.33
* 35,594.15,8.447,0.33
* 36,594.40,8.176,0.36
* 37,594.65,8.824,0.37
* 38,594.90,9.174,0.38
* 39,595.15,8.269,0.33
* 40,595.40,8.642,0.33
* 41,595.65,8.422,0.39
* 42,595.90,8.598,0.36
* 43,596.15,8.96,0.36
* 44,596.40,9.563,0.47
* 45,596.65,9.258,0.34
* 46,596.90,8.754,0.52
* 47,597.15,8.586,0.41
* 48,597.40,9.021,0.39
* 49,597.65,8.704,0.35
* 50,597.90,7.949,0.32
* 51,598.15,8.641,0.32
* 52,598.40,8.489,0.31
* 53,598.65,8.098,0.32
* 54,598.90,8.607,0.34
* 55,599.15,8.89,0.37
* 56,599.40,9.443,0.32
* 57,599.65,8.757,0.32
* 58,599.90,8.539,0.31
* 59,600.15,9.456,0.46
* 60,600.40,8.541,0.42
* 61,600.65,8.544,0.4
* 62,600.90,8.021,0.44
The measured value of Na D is 0.20 nm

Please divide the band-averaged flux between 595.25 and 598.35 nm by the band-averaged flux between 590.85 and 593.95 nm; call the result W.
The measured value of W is 1.0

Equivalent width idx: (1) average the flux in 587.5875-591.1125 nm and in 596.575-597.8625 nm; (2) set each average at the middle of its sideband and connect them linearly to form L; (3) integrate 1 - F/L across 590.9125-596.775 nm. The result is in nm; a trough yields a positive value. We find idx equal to -0.14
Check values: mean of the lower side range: 7.8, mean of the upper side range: 8.79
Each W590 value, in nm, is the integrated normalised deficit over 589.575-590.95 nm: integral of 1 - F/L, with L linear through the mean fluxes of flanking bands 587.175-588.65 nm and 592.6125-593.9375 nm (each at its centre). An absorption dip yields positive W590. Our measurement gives 0.12 nm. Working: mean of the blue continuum 8.26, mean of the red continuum 8.43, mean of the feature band 7.64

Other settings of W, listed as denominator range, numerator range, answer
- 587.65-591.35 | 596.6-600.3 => 1.12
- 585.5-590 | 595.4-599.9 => 1.09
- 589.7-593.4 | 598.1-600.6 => 1.07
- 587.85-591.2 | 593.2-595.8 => 1.09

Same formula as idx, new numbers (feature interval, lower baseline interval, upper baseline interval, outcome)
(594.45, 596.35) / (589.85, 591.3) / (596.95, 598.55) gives -0.09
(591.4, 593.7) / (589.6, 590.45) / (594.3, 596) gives -0.15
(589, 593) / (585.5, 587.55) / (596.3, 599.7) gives 0.20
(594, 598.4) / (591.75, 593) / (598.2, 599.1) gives -0.06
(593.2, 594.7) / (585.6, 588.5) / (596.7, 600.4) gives 0.04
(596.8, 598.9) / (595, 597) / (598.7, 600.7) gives 0.07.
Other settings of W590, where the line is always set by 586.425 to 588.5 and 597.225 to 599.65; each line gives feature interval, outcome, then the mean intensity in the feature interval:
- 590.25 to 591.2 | 0.07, 7.76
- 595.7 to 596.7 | -0.05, 9.03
